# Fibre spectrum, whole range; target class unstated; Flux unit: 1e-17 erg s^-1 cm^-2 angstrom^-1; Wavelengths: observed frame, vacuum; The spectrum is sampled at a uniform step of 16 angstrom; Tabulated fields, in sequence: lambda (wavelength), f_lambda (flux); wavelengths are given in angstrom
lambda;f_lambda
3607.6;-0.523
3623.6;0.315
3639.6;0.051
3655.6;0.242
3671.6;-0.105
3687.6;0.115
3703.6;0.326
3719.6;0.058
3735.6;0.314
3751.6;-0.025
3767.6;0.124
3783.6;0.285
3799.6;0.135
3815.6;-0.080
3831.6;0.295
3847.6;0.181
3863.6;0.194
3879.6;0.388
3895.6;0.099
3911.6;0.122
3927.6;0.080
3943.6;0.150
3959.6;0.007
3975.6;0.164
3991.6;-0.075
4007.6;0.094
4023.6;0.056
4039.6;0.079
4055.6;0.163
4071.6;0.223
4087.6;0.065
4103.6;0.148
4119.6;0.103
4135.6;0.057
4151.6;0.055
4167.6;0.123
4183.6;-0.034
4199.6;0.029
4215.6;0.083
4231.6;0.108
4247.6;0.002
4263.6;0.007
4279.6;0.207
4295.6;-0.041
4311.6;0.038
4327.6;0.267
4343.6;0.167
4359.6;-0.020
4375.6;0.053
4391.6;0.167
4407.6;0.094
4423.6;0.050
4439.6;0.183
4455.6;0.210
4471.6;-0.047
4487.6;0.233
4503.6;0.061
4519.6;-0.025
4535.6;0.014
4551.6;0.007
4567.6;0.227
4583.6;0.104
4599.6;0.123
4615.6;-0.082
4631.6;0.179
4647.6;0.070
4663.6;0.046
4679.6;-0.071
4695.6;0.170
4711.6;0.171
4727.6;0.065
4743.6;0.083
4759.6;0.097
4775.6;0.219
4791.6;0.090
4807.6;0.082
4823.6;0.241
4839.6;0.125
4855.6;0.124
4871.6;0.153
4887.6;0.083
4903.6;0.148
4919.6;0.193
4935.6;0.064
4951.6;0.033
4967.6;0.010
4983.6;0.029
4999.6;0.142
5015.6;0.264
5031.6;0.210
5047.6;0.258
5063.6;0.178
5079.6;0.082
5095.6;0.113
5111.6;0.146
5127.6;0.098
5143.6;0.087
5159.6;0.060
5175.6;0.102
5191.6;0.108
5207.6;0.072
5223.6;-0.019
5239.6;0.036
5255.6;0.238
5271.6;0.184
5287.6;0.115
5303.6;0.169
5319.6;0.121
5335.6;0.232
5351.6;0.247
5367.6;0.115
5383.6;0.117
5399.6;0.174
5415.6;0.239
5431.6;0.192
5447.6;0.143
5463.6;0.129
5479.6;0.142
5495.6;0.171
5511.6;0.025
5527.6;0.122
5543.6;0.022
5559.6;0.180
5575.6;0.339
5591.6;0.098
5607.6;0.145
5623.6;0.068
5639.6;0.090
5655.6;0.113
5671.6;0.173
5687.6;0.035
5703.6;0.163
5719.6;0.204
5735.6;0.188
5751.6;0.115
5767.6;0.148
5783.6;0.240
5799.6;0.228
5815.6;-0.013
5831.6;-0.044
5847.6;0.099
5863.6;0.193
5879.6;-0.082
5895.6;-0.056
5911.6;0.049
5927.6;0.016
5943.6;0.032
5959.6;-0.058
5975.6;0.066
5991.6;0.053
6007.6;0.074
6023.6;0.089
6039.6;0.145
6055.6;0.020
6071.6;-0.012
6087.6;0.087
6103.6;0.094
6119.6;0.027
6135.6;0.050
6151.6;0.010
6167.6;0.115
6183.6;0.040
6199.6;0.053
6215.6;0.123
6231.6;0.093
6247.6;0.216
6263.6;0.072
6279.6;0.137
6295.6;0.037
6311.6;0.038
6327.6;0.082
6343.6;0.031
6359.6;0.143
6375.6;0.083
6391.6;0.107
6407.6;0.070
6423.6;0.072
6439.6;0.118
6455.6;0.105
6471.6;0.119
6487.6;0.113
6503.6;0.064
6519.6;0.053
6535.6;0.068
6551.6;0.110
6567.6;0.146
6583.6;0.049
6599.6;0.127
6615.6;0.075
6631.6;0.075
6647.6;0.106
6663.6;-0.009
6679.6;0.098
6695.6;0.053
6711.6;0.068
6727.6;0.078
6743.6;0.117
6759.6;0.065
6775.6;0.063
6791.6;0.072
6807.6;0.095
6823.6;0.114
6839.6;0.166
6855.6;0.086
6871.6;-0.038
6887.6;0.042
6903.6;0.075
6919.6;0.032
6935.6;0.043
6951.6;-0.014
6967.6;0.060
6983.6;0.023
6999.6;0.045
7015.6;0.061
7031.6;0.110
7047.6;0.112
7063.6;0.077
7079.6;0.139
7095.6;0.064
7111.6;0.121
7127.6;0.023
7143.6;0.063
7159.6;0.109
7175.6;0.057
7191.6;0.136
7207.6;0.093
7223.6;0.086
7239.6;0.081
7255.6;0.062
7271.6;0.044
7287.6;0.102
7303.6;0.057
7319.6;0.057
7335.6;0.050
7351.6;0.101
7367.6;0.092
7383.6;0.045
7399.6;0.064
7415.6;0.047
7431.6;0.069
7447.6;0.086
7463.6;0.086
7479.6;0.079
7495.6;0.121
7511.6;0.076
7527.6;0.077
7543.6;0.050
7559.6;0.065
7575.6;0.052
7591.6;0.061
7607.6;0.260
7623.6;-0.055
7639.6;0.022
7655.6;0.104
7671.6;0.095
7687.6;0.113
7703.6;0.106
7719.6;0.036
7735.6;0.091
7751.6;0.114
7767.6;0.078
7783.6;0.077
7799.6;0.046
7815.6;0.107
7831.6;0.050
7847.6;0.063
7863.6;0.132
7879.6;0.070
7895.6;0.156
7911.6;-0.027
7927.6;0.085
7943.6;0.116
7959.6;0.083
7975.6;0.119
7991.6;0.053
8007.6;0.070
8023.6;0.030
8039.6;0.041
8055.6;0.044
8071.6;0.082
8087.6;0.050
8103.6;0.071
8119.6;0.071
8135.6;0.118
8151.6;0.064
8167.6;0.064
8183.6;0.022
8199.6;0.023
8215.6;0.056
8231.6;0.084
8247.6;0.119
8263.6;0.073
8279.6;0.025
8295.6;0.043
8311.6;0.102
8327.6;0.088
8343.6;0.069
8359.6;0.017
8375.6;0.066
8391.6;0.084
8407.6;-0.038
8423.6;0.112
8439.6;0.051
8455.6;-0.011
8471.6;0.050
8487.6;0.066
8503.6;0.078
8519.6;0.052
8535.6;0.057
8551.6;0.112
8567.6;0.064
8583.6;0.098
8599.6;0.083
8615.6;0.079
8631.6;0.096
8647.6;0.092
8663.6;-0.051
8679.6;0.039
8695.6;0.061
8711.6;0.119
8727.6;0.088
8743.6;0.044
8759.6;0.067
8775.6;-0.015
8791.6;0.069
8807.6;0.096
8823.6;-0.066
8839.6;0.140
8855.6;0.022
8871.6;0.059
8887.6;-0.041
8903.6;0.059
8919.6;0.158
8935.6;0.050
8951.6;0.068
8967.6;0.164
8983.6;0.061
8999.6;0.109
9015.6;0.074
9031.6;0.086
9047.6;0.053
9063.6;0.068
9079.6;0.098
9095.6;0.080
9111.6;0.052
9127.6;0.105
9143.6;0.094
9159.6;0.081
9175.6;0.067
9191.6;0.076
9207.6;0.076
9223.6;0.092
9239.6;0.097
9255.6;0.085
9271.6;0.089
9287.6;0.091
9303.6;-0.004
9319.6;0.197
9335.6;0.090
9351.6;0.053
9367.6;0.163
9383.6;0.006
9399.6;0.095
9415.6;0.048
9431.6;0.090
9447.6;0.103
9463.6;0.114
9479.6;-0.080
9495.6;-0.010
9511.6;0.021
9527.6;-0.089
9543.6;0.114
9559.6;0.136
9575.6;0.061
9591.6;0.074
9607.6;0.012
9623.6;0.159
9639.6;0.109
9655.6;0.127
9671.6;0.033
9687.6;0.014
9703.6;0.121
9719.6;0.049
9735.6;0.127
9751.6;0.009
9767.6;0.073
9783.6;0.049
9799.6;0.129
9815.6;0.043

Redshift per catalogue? 0.28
